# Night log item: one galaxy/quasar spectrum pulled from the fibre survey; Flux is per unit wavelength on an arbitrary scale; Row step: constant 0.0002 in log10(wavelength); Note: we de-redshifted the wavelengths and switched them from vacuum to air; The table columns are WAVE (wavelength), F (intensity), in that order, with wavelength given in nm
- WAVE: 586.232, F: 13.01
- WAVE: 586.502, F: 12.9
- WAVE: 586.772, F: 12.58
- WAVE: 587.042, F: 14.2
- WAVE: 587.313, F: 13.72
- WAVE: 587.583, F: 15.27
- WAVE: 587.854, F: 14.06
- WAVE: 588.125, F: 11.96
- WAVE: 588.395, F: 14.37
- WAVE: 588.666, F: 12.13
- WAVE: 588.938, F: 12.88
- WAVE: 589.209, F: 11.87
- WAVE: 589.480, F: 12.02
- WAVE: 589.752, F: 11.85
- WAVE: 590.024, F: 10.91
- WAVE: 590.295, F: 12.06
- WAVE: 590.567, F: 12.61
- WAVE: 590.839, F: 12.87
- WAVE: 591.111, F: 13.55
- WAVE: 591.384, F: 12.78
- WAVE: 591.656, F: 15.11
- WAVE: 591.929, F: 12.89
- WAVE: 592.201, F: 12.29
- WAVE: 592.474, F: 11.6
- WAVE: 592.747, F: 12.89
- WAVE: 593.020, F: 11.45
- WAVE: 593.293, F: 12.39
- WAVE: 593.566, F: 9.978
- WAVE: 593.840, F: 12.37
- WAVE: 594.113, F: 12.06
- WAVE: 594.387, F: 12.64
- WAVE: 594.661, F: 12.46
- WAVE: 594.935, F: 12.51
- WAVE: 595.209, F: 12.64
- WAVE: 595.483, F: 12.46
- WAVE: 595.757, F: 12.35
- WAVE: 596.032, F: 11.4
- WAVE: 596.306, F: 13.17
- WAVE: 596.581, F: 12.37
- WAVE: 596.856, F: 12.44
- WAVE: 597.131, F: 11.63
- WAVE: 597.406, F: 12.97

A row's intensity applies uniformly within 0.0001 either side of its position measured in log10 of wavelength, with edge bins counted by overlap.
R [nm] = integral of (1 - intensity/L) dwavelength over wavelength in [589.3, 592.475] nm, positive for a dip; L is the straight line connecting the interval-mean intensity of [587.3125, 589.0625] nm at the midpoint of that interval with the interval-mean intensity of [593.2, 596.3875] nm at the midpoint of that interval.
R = 0.088 nm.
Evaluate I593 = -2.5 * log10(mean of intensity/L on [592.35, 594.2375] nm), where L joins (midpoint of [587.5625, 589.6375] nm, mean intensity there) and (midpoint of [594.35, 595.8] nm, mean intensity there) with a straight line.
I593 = 0.07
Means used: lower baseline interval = 12.9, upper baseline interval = 12.5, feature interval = 11.8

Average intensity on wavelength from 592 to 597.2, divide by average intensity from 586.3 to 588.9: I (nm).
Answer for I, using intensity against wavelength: 0.91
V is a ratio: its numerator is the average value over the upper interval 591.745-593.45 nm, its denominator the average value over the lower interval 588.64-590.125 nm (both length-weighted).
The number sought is 1.03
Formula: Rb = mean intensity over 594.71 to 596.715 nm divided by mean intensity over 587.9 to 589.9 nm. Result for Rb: 0.99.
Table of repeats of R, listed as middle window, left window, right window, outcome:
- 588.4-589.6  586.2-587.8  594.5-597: 0.08 nm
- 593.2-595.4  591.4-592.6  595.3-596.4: 0.08 nm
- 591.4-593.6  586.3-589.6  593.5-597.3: 0.02 nm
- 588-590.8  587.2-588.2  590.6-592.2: 0.27 nm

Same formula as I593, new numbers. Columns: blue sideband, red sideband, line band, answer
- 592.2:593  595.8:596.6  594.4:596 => -0.01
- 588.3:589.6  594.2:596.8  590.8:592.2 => -0.07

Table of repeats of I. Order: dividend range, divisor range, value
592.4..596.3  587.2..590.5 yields 0.95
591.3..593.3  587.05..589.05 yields 0.94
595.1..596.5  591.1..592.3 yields 0.93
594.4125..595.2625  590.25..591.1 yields 0.99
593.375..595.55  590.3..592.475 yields 0.93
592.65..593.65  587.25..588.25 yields 0.85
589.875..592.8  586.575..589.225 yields 0.95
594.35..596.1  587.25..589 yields 0.92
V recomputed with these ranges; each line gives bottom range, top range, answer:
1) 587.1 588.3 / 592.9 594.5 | 0.86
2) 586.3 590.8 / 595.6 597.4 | 0.96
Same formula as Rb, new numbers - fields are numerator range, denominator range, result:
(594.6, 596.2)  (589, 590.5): 1.04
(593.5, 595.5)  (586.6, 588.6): 0.89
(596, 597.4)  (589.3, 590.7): 1.04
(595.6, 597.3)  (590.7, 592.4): 0.93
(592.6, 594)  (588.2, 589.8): 0.94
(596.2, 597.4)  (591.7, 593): 0.99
